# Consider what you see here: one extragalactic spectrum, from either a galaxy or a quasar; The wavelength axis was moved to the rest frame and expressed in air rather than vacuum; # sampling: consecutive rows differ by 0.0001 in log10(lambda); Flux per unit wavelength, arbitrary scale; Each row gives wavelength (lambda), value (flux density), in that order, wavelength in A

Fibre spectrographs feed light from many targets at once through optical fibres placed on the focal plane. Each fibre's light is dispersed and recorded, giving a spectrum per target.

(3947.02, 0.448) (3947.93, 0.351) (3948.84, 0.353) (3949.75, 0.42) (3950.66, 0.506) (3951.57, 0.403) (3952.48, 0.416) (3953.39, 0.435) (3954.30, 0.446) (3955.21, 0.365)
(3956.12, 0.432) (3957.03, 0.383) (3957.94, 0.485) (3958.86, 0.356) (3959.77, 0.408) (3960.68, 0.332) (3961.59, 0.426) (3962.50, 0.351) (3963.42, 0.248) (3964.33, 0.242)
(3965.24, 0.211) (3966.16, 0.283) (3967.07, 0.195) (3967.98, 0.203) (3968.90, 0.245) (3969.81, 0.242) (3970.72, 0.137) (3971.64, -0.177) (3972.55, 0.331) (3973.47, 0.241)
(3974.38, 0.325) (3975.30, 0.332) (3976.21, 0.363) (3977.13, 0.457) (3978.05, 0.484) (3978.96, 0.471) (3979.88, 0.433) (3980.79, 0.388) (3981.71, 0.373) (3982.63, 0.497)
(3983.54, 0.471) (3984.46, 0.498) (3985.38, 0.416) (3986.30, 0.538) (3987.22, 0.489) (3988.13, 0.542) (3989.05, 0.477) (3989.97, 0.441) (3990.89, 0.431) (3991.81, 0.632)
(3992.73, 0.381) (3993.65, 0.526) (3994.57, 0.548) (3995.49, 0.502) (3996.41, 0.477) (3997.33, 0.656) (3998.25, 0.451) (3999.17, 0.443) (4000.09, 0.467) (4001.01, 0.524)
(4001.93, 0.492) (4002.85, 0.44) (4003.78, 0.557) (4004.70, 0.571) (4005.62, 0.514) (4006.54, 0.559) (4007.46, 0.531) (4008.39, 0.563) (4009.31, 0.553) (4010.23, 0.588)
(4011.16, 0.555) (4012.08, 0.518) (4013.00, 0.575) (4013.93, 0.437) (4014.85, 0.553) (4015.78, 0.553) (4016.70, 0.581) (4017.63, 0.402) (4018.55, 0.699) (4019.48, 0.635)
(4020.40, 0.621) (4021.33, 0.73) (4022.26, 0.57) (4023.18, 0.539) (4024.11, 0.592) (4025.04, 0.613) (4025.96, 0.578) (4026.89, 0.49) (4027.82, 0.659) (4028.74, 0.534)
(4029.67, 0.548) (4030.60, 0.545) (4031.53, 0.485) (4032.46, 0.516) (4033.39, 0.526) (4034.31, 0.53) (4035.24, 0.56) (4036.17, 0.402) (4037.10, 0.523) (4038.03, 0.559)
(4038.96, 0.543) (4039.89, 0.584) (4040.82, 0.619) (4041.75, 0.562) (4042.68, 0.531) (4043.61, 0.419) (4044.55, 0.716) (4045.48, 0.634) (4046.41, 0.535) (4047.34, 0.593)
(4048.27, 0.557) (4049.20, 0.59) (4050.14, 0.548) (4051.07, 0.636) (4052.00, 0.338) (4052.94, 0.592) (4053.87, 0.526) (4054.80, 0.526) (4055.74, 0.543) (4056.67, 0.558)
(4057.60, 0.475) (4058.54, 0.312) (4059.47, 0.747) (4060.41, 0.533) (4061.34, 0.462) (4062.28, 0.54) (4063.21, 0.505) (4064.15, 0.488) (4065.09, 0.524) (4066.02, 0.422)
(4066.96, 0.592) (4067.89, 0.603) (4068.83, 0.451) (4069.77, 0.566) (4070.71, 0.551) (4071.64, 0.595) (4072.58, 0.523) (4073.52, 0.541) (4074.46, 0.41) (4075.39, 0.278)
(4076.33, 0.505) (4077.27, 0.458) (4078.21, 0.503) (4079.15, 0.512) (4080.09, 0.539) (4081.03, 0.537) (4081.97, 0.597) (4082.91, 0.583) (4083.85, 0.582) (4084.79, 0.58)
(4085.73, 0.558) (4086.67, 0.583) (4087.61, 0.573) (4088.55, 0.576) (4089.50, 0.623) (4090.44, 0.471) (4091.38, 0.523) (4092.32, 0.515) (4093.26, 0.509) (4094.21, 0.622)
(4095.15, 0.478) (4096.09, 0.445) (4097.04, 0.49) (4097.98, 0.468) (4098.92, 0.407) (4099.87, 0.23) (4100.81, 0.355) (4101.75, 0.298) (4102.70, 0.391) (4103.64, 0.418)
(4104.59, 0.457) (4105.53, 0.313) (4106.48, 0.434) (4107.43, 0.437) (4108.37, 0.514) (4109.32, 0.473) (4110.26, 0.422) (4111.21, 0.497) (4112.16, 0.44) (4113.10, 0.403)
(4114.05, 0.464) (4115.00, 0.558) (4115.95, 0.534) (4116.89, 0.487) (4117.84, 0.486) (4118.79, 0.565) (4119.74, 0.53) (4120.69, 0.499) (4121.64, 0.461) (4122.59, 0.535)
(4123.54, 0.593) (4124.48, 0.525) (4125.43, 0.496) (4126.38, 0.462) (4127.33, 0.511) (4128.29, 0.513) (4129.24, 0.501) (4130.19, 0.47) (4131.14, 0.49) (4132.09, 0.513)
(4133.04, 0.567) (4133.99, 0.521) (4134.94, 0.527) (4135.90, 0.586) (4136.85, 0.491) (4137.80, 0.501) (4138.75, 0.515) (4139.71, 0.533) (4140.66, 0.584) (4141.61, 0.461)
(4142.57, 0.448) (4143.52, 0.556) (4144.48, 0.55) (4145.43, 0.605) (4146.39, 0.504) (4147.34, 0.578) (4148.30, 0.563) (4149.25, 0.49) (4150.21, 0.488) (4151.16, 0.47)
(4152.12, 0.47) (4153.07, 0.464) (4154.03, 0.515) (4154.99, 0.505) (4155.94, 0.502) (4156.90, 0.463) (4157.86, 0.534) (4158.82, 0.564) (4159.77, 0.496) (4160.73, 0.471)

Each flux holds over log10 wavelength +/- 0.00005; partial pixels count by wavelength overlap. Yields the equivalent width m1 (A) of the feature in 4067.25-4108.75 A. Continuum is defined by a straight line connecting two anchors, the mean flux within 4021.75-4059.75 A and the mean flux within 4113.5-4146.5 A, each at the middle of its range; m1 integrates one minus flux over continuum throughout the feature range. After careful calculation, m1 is 3.18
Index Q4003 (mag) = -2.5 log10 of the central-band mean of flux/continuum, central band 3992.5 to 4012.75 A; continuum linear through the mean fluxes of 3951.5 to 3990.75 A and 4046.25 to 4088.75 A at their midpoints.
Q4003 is -0.24 mag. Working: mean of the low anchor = 0.364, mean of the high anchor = 0.529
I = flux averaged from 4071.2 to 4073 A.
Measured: 0.559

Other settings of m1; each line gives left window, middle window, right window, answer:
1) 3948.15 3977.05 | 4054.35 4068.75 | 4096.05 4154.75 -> -3.4 A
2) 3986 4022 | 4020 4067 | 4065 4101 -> -2.2 A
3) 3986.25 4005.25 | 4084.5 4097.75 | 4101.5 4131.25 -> -1.5 A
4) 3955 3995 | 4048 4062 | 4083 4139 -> -2.7 A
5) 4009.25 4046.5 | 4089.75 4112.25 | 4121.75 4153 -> 3.7 A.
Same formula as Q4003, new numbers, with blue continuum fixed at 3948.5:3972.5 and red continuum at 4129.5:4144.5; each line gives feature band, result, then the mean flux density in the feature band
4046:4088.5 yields -0.20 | 0.529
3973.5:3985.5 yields -0.22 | 0.417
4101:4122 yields 0.08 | 0.457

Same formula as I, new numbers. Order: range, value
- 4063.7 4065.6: 0.505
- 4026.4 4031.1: 0.554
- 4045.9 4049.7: 0.569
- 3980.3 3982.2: 0.383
